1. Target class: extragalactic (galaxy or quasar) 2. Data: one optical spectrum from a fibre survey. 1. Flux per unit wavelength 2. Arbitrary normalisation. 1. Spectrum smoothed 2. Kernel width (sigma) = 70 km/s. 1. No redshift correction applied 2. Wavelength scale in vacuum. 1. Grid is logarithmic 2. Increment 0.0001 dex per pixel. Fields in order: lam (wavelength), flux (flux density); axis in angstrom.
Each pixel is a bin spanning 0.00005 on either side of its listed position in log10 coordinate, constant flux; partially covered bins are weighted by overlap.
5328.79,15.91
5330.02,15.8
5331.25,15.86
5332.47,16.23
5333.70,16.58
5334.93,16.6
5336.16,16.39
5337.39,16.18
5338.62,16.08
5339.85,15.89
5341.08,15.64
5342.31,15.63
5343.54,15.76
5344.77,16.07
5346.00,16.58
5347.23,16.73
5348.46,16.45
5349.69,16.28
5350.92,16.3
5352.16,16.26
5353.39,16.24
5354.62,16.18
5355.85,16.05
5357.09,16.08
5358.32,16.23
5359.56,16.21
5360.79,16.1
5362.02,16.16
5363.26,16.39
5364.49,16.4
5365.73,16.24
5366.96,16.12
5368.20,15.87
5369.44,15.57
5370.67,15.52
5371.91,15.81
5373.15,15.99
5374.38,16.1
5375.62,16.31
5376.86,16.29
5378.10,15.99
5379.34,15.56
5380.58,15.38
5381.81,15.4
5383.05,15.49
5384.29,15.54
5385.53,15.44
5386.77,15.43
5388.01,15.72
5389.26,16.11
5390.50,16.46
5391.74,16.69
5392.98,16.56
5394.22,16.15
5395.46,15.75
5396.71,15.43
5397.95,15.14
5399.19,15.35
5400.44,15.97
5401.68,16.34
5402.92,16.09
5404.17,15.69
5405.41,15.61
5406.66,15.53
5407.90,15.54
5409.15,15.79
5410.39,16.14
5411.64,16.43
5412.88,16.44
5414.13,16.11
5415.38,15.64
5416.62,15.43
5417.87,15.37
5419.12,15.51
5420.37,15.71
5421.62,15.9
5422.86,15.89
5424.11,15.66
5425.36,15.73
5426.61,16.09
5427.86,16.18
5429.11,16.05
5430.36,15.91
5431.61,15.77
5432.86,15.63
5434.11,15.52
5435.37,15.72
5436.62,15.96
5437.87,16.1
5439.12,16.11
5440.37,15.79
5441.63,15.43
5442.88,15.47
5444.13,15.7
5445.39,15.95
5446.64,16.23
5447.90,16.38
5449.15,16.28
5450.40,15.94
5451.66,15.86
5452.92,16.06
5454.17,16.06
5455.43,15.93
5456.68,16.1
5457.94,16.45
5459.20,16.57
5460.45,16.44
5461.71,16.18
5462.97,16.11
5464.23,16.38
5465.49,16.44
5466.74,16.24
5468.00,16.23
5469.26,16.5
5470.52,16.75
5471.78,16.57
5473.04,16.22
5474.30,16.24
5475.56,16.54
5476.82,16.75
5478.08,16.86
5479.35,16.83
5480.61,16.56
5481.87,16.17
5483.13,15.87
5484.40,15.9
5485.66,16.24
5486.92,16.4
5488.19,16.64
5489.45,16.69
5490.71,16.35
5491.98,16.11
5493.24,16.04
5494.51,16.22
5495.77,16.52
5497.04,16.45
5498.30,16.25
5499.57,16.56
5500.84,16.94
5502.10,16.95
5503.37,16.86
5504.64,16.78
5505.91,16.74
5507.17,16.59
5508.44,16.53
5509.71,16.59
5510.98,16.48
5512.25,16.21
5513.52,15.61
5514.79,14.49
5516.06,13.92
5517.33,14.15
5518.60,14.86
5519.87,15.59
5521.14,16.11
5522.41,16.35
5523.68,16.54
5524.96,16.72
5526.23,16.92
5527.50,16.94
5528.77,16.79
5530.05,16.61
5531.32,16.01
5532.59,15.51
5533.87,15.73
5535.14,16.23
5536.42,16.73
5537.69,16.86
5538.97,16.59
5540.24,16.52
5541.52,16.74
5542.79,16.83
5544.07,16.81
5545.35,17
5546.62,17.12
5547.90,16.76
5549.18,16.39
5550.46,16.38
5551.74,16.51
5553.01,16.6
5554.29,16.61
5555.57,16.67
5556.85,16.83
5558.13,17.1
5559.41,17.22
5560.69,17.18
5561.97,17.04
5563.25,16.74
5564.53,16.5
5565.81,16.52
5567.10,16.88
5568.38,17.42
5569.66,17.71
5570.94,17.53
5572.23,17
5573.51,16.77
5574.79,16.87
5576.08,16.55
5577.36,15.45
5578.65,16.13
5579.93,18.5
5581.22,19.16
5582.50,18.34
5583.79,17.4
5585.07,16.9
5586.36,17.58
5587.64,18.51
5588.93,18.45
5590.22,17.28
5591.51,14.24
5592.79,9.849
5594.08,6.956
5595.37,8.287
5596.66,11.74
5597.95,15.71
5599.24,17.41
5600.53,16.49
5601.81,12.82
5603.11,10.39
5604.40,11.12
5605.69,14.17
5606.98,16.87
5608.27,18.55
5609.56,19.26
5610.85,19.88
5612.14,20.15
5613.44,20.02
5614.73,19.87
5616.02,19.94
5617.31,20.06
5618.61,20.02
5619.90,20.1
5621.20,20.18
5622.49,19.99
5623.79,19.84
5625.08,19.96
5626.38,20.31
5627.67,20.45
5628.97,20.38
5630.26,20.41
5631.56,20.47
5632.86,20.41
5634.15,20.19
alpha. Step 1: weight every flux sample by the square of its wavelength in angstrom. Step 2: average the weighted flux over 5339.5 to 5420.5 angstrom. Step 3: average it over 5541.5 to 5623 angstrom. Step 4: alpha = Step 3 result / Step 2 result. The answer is 1.13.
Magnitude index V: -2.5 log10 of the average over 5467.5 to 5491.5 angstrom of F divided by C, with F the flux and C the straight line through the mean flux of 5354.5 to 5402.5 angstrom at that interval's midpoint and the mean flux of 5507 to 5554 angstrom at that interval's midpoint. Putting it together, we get -0.02 mag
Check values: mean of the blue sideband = 15.9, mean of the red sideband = 16.3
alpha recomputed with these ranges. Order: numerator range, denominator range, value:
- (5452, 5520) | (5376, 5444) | 1.06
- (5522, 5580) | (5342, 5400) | 1.12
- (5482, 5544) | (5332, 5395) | 1.07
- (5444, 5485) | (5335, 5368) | 1.05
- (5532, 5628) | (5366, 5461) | 1.13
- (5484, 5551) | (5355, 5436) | 1.07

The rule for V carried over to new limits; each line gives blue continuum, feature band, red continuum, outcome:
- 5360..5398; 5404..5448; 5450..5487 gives 0.02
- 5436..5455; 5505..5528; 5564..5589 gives 0.05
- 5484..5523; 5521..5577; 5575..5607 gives -0.08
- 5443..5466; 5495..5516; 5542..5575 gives 0.01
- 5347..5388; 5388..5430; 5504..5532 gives 0.01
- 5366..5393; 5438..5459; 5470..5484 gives 0.02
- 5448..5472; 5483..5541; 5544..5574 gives 0.02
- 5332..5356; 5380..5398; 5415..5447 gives 0.01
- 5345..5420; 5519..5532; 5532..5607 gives -0.03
